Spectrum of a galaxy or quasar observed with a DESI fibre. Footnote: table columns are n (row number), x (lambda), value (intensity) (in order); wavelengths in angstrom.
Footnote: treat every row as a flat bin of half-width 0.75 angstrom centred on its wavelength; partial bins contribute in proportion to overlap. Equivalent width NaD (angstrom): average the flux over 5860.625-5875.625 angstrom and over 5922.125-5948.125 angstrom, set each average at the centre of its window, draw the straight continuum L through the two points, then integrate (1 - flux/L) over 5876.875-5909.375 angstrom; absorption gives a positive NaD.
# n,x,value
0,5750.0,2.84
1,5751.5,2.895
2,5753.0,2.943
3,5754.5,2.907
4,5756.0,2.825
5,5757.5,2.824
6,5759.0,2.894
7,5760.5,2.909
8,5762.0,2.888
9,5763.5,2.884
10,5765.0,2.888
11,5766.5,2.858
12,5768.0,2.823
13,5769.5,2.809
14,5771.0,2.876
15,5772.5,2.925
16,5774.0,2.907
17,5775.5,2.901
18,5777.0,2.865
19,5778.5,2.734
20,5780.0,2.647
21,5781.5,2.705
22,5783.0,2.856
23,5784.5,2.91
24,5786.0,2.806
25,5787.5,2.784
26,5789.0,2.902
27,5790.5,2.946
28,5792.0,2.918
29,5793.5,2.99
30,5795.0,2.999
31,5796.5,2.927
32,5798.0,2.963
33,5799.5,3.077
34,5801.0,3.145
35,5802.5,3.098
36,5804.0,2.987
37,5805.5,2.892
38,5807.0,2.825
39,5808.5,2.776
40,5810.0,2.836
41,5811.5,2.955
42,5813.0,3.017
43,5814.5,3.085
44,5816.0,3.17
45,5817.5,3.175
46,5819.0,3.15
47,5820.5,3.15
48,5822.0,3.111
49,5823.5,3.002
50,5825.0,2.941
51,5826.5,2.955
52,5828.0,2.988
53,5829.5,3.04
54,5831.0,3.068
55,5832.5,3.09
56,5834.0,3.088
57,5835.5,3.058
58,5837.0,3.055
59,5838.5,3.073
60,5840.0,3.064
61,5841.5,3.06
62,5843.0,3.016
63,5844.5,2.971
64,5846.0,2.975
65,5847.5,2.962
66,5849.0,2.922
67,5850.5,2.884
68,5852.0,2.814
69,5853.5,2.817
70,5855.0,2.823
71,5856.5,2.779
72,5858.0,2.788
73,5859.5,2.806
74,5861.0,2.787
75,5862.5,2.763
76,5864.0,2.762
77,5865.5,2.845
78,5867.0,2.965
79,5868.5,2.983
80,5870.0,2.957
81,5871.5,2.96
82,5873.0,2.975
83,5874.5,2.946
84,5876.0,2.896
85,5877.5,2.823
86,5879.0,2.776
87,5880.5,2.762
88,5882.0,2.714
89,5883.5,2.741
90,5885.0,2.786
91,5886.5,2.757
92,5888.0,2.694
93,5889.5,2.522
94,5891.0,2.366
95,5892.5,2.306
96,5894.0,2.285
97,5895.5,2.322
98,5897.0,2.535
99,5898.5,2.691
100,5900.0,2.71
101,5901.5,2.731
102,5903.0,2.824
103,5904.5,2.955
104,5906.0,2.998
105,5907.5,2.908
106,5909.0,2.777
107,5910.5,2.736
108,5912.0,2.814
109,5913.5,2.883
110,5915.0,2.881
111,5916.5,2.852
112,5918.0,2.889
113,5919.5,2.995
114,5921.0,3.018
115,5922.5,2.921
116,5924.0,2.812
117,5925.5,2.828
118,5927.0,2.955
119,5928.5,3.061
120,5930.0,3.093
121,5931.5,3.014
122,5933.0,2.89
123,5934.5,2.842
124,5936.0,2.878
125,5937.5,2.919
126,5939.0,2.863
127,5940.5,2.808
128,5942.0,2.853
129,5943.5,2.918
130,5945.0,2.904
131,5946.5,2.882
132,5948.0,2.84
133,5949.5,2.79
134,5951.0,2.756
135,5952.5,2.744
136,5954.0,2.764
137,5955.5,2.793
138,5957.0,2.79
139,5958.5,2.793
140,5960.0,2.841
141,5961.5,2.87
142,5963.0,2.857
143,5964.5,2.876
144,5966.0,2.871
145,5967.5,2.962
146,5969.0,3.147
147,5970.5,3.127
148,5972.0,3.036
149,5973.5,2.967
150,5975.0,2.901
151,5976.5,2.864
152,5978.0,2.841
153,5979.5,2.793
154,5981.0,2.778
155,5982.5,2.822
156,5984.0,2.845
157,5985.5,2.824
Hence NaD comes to 2.5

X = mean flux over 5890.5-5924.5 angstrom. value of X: 2.75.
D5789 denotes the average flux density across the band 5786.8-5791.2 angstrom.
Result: 2.88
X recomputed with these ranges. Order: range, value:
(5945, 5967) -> 2.82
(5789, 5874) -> 2.97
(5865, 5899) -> 2.72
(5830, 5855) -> 2.99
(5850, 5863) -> 2.81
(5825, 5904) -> 2.83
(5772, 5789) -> 2.82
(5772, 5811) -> 2.9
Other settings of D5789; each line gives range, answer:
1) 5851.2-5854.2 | 2.82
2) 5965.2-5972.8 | 3.03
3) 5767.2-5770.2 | 2.82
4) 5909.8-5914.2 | 2.81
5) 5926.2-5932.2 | 3.03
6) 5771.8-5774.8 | 2.92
